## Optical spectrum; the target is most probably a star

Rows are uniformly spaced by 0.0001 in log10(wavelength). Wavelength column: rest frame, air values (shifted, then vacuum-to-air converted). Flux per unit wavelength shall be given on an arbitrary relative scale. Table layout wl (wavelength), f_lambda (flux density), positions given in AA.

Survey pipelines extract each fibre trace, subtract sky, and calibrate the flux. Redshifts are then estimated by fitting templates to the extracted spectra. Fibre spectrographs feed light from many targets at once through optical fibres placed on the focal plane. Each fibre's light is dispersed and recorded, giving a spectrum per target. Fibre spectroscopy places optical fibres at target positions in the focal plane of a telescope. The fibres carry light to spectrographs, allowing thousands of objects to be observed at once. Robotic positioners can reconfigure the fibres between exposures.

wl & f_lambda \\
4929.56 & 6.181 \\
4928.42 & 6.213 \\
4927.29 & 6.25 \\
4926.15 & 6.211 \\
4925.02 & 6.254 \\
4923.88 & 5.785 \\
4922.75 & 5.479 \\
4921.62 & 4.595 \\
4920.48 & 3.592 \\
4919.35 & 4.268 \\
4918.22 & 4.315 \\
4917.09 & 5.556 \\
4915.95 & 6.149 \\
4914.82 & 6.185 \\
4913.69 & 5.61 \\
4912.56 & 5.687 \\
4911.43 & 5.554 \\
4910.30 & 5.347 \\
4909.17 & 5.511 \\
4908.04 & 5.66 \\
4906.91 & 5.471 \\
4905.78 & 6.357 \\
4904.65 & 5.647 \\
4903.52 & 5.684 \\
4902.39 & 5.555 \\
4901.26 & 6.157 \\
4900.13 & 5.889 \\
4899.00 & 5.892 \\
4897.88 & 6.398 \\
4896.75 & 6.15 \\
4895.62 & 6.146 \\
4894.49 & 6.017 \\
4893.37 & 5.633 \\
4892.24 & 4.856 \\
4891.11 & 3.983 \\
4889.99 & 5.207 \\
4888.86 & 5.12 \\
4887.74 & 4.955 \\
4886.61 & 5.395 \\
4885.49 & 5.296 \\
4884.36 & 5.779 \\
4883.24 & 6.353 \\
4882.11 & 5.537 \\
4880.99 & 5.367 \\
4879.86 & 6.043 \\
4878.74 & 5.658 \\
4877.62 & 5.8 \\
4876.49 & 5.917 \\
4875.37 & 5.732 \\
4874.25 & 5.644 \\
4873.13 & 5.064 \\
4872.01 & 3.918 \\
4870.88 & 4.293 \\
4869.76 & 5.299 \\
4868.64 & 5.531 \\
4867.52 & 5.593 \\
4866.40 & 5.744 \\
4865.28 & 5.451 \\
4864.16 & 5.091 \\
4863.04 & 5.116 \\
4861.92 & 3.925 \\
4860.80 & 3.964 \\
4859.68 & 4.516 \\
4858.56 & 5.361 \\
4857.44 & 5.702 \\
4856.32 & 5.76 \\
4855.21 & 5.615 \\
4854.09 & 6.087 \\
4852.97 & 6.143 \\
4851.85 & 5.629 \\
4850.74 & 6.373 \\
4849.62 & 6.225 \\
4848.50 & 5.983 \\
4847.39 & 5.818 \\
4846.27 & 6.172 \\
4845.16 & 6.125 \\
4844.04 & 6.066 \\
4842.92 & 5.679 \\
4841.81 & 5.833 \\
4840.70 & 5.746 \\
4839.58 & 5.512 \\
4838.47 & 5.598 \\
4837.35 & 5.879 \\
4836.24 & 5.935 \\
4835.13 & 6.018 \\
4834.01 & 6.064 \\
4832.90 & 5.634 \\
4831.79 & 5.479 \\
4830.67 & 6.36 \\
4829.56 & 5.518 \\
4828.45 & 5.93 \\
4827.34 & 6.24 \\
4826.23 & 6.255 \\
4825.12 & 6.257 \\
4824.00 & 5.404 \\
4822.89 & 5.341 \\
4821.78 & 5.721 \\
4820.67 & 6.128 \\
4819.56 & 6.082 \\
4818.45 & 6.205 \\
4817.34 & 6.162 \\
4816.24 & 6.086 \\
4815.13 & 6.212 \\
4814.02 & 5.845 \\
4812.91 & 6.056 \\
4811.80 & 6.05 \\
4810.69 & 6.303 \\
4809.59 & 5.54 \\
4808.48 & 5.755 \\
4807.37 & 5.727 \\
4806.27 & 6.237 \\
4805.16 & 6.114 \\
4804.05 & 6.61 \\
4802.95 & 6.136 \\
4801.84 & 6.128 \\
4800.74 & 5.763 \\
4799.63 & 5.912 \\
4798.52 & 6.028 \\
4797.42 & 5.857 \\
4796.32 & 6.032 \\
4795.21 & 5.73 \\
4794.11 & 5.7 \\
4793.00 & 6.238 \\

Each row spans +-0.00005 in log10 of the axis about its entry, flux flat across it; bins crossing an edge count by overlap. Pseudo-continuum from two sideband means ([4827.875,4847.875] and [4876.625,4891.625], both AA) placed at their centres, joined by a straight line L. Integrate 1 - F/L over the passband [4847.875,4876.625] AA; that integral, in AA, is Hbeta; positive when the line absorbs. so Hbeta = 1.4 AA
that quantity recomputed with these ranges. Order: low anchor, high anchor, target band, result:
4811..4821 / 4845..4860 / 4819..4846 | 0.49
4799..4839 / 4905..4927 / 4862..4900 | 1.35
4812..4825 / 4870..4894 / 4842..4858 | -0.91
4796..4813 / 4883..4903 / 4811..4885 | 1.47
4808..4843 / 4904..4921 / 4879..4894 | 0.53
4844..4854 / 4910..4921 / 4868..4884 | 0.77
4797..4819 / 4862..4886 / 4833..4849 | -0.44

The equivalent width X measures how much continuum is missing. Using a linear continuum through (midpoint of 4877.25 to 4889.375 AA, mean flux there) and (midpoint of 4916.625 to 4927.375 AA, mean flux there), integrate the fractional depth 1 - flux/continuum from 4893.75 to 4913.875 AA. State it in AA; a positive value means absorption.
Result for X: -1.7 AA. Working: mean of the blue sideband 5.57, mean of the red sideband 5.18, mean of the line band 5.82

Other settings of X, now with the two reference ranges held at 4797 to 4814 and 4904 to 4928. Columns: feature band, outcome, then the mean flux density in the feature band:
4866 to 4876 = 0.90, 5.2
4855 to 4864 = 1.23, 4.98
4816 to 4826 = 0.00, 5.94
